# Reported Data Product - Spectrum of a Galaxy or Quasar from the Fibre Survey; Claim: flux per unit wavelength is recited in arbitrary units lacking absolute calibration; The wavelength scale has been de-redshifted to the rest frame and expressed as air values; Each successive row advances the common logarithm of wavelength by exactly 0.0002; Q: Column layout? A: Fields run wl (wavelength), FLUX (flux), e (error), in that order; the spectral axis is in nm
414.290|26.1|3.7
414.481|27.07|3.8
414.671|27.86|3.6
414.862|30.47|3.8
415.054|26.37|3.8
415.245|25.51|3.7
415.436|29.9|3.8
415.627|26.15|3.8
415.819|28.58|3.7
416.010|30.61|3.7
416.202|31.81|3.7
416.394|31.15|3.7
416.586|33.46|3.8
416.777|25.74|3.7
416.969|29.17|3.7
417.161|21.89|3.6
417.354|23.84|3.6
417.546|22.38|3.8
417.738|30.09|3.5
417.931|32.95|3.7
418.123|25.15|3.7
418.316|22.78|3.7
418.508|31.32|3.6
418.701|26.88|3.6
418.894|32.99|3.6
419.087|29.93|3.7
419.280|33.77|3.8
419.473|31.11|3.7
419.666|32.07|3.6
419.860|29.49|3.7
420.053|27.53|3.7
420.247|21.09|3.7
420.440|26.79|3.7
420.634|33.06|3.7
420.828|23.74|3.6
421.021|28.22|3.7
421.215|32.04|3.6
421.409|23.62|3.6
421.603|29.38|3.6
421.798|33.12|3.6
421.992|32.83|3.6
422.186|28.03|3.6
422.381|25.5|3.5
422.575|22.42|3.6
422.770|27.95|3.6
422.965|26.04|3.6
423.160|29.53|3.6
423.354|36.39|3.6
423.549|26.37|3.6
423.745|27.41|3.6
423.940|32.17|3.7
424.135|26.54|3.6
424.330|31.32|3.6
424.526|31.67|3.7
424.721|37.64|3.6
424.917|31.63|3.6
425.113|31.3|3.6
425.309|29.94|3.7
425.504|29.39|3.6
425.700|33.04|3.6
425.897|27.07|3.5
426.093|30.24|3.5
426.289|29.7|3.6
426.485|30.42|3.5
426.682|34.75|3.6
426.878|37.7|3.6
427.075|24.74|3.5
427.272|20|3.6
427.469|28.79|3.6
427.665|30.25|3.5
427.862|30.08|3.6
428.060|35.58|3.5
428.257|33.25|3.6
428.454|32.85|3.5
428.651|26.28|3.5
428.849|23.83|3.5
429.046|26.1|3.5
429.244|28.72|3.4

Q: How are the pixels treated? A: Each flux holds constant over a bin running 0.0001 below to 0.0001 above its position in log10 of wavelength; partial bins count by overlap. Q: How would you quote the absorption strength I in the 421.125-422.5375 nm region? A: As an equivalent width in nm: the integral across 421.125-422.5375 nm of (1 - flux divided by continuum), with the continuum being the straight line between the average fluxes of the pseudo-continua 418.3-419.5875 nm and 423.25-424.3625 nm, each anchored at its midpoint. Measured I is 0.06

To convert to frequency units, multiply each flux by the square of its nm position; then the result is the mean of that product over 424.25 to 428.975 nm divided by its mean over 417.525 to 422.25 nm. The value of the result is 1.1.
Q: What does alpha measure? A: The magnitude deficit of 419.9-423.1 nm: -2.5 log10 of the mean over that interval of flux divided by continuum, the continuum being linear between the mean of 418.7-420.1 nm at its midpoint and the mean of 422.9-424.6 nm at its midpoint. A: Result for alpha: 0.10 mag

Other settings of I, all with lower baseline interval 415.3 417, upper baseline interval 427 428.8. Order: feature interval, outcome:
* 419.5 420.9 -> 0.07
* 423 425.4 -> -0.14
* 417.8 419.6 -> -0.02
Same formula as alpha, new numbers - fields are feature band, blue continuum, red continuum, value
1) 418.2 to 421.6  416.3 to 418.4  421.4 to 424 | -0.03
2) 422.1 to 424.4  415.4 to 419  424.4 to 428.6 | 0.06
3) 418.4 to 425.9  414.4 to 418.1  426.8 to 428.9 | -0.03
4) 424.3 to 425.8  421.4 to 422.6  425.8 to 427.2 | -0.08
